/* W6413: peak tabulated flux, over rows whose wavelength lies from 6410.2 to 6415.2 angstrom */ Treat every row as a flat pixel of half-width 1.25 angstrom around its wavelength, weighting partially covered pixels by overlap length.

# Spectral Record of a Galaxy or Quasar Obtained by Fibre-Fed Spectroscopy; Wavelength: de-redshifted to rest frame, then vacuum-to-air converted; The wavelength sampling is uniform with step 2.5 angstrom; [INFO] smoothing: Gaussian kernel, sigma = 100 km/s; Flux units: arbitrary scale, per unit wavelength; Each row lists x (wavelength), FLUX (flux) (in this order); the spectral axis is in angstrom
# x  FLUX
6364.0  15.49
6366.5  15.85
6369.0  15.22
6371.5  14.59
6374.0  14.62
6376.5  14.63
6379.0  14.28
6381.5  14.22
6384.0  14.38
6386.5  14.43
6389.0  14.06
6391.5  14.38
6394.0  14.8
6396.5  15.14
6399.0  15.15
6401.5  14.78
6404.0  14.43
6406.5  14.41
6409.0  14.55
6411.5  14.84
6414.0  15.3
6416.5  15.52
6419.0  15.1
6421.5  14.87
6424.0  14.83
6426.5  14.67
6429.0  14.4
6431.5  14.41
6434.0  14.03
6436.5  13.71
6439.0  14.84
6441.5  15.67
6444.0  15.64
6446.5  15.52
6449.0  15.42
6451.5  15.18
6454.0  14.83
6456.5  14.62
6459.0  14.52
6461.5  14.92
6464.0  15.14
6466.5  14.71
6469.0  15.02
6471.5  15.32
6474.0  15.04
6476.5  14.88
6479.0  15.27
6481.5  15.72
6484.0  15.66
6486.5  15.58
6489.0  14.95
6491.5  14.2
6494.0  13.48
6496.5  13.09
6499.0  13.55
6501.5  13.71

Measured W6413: 15.3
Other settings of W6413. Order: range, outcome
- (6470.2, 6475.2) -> 15.32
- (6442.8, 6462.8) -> 15.64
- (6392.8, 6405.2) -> 15.15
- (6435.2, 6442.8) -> 15.67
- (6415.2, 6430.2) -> 15.52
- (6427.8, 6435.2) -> 14.41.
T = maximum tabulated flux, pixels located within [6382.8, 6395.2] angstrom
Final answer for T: 14.8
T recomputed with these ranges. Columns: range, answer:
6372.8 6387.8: 14.63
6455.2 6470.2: 15.14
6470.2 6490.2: 15.72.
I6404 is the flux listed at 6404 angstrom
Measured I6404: 14.43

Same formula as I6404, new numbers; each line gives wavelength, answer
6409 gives 14.55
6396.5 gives 15.14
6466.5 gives 14.71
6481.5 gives 15.72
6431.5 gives 14.41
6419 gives 15.1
